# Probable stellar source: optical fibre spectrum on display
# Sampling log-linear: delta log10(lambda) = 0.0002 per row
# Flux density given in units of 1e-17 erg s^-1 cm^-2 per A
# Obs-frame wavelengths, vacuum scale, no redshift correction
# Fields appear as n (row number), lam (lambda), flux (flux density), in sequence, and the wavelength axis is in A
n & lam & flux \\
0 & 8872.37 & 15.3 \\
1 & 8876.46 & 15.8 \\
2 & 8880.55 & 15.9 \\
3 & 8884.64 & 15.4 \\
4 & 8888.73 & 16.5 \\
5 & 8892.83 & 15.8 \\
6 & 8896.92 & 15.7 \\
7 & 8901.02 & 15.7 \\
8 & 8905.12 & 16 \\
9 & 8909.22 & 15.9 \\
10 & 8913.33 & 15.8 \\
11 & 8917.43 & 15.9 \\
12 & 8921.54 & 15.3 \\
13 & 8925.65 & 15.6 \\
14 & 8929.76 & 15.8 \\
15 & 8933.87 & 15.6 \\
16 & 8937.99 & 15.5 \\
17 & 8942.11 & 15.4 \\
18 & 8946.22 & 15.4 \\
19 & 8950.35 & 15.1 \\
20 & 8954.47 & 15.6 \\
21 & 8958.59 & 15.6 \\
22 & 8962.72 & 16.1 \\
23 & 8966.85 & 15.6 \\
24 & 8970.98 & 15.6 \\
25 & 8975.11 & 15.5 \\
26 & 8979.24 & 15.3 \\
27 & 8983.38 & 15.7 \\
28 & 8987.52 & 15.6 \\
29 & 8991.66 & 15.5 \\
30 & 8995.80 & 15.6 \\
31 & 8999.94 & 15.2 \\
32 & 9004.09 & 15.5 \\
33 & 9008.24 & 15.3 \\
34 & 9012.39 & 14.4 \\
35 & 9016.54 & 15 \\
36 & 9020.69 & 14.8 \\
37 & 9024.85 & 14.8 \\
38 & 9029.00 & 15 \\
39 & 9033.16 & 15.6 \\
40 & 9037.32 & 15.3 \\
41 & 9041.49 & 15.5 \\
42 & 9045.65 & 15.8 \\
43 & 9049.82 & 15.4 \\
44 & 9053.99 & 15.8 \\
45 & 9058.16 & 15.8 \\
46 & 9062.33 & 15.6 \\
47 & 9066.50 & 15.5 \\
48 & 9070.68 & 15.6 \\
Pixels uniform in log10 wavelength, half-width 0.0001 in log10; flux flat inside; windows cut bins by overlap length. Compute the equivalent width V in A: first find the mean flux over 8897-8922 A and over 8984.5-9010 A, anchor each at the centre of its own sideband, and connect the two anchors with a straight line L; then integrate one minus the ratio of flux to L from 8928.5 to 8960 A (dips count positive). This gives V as 0.3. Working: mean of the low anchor 15.8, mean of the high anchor 15.5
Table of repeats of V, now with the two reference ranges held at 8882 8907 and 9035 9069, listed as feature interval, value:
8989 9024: 1.1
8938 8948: 0.2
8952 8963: 0.0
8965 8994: 0.3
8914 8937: 0.2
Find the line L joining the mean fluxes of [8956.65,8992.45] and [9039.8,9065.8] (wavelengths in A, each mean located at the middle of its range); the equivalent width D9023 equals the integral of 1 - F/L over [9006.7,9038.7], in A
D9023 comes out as 1.27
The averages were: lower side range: 15.6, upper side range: 15.6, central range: 15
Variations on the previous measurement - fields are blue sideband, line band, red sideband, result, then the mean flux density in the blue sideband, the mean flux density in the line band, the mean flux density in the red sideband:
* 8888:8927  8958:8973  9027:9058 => -0.06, 15.8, 15.7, 15.5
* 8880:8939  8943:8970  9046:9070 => 0.27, 15.8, 15.6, 15.6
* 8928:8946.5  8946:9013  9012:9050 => -0.37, 15.6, 15.5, 15.2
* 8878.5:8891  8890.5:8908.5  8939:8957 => -0.02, 15.9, 15.8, 15.4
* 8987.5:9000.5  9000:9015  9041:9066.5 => 0.43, 15.5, 15.1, 15.7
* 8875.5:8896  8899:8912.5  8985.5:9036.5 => -0.08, 15.9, 15.9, 15.2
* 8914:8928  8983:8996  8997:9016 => -0.32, 15.6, 15.6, 15.1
